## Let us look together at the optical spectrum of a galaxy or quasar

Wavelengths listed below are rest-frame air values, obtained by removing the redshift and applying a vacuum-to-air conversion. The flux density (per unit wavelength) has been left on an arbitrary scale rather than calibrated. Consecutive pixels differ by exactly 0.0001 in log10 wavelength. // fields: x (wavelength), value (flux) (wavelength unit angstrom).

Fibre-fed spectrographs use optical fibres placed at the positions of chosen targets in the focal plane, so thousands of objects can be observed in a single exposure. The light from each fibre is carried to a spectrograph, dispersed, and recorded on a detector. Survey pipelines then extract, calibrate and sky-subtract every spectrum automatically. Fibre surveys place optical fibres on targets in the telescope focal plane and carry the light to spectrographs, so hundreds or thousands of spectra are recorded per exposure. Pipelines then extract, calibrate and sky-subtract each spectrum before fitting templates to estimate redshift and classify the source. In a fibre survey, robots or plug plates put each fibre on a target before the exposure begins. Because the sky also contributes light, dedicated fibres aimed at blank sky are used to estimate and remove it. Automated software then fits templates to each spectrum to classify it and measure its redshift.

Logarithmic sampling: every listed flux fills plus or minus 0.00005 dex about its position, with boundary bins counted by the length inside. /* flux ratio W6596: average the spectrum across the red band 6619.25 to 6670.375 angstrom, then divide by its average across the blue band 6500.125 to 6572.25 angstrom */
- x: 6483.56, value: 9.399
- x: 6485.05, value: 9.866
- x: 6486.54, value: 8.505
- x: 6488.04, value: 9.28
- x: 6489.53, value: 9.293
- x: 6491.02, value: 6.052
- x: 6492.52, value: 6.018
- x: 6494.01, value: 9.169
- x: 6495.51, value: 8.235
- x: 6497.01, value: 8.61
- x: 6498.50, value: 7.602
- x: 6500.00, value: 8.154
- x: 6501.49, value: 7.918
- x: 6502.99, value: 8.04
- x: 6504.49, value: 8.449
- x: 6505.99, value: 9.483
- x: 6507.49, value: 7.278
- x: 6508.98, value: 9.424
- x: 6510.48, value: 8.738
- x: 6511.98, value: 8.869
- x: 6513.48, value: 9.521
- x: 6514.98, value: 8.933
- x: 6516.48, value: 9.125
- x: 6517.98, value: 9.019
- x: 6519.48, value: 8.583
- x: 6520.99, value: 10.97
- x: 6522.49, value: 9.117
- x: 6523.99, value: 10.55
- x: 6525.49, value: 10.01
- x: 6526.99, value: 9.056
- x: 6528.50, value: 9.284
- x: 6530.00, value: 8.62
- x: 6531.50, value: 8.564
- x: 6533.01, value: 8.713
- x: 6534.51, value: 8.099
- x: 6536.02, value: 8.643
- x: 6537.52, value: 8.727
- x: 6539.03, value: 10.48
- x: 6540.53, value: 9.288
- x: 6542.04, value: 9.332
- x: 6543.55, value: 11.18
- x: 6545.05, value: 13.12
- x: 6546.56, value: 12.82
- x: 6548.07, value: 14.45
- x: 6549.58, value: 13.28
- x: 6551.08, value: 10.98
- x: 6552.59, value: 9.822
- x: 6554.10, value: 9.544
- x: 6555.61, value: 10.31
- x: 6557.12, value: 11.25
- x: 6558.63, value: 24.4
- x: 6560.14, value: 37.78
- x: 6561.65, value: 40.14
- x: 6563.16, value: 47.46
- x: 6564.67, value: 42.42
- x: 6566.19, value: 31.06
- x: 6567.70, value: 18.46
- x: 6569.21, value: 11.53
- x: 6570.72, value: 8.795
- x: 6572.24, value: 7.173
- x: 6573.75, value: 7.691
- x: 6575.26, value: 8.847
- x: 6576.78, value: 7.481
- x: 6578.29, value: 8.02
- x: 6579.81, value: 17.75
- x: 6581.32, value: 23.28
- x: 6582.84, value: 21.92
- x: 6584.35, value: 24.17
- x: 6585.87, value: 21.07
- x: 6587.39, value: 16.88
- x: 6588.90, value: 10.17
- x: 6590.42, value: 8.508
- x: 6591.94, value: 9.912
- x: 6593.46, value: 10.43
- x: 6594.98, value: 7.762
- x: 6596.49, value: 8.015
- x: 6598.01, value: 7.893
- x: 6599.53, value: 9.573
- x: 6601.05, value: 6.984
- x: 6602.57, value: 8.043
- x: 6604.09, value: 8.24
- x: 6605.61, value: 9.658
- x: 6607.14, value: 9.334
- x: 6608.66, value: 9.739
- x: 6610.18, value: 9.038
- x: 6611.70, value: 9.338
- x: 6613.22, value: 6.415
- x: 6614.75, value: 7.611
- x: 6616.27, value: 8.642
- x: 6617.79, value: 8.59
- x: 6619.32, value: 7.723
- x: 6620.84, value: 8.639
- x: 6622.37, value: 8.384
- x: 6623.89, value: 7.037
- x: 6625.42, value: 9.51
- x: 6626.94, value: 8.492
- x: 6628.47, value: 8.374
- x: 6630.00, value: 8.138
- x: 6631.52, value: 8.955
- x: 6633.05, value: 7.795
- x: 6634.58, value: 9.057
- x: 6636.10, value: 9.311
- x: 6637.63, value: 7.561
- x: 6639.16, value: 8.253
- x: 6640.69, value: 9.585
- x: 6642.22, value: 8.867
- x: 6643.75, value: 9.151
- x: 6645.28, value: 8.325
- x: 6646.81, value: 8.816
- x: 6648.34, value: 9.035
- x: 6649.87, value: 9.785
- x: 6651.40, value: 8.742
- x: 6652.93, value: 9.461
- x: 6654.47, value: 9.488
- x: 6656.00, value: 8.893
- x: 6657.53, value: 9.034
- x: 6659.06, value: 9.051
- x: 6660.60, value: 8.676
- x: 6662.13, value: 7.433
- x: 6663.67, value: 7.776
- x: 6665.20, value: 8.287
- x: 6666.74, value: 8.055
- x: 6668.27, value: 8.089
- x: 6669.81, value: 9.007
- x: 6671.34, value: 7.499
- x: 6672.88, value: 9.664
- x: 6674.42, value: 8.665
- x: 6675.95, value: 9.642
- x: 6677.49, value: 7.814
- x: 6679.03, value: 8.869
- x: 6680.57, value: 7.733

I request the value 0.6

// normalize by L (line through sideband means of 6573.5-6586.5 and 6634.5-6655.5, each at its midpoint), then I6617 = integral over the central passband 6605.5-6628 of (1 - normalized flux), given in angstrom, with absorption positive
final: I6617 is 6.5 angstrom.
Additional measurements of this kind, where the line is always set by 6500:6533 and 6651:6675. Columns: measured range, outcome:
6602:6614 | 0.0 angstrom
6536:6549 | -3.1 angstrom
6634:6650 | -0.3 angstrom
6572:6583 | -4.6 angstrom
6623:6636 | 0.3 angstrom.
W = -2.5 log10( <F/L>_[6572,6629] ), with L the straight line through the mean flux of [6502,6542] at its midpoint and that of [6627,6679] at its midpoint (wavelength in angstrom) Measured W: -0.18 mag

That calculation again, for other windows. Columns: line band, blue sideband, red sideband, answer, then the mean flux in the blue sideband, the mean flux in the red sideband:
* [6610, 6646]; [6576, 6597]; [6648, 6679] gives 0.30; 14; 8.7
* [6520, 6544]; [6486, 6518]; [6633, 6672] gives -0.11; 8.43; 8.67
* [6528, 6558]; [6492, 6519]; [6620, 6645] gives -0.22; 8.5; 8.56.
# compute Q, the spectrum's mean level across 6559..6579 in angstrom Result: 21.4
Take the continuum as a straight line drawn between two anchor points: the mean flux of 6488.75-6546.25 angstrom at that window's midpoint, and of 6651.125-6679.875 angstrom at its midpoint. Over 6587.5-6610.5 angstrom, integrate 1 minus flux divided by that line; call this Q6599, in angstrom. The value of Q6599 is -0.8 angstrom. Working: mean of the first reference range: 8.99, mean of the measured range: 9.11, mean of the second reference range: 8.63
